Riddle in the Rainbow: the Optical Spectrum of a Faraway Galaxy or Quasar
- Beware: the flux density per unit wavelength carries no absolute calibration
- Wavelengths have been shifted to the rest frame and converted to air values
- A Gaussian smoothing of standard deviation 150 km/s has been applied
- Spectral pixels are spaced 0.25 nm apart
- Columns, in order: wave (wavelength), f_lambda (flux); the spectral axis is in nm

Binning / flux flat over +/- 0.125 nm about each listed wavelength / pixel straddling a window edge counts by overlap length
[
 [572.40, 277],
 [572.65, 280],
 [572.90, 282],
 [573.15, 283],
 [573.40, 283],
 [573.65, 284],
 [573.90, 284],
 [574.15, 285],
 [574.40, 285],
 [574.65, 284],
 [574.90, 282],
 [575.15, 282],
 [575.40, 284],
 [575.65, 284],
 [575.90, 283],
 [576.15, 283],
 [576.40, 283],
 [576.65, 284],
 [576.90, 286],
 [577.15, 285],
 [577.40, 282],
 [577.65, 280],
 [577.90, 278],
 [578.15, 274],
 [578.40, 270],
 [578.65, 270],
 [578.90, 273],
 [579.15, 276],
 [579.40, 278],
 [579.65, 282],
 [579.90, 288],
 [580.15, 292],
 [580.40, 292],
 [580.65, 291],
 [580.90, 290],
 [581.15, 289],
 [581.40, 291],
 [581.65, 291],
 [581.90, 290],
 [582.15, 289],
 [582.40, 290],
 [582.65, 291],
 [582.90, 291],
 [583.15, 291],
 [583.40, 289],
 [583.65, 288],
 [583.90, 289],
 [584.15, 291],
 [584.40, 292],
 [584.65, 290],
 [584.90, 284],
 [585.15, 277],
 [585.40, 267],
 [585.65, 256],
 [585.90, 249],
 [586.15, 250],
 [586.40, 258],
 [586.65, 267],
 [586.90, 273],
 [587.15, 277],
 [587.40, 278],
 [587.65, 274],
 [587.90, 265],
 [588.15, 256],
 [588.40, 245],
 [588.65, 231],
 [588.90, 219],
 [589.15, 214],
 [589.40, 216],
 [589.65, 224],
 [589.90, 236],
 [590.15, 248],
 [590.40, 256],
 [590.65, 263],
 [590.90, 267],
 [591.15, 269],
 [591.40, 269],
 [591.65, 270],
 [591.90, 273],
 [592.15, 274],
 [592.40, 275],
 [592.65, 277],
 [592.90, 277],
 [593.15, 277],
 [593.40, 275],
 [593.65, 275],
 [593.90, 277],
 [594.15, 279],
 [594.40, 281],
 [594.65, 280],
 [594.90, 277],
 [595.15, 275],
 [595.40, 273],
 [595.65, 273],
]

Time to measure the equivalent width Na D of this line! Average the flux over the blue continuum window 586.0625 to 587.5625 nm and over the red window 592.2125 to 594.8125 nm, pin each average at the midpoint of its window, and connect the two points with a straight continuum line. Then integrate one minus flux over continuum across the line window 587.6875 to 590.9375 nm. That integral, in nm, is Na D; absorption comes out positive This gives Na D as 0.35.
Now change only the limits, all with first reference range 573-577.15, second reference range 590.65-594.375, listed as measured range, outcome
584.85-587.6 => 0.11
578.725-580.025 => 0.01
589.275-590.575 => 0.18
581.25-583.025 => -0.07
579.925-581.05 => -0.04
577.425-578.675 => 0.03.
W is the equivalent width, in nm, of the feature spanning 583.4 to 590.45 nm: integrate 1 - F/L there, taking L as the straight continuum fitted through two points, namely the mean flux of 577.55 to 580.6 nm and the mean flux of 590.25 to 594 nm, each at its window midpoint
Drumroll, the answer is 0.37 nm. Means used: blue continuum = 280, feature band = 260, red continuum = 271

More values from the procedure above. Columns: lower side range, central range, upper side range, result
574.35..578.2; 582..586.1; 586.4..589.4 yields -0.30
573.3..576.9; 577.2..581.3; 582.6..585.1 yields 0.07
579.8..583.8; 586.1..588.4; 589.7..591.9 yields 0.05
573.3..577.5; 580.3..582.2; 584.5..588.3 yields -0.10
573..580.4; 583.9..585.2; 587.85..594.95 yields -0.08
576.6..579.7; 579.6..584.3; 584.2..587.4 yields -0.26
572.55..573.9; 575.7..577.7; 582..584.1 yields 0.01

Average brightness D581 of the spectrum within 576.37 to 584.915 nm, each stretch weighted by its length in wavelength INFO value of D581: 285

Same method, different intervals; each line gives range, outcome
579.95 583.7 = 290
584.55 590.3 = 254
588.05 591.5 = 244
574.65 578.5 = 281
